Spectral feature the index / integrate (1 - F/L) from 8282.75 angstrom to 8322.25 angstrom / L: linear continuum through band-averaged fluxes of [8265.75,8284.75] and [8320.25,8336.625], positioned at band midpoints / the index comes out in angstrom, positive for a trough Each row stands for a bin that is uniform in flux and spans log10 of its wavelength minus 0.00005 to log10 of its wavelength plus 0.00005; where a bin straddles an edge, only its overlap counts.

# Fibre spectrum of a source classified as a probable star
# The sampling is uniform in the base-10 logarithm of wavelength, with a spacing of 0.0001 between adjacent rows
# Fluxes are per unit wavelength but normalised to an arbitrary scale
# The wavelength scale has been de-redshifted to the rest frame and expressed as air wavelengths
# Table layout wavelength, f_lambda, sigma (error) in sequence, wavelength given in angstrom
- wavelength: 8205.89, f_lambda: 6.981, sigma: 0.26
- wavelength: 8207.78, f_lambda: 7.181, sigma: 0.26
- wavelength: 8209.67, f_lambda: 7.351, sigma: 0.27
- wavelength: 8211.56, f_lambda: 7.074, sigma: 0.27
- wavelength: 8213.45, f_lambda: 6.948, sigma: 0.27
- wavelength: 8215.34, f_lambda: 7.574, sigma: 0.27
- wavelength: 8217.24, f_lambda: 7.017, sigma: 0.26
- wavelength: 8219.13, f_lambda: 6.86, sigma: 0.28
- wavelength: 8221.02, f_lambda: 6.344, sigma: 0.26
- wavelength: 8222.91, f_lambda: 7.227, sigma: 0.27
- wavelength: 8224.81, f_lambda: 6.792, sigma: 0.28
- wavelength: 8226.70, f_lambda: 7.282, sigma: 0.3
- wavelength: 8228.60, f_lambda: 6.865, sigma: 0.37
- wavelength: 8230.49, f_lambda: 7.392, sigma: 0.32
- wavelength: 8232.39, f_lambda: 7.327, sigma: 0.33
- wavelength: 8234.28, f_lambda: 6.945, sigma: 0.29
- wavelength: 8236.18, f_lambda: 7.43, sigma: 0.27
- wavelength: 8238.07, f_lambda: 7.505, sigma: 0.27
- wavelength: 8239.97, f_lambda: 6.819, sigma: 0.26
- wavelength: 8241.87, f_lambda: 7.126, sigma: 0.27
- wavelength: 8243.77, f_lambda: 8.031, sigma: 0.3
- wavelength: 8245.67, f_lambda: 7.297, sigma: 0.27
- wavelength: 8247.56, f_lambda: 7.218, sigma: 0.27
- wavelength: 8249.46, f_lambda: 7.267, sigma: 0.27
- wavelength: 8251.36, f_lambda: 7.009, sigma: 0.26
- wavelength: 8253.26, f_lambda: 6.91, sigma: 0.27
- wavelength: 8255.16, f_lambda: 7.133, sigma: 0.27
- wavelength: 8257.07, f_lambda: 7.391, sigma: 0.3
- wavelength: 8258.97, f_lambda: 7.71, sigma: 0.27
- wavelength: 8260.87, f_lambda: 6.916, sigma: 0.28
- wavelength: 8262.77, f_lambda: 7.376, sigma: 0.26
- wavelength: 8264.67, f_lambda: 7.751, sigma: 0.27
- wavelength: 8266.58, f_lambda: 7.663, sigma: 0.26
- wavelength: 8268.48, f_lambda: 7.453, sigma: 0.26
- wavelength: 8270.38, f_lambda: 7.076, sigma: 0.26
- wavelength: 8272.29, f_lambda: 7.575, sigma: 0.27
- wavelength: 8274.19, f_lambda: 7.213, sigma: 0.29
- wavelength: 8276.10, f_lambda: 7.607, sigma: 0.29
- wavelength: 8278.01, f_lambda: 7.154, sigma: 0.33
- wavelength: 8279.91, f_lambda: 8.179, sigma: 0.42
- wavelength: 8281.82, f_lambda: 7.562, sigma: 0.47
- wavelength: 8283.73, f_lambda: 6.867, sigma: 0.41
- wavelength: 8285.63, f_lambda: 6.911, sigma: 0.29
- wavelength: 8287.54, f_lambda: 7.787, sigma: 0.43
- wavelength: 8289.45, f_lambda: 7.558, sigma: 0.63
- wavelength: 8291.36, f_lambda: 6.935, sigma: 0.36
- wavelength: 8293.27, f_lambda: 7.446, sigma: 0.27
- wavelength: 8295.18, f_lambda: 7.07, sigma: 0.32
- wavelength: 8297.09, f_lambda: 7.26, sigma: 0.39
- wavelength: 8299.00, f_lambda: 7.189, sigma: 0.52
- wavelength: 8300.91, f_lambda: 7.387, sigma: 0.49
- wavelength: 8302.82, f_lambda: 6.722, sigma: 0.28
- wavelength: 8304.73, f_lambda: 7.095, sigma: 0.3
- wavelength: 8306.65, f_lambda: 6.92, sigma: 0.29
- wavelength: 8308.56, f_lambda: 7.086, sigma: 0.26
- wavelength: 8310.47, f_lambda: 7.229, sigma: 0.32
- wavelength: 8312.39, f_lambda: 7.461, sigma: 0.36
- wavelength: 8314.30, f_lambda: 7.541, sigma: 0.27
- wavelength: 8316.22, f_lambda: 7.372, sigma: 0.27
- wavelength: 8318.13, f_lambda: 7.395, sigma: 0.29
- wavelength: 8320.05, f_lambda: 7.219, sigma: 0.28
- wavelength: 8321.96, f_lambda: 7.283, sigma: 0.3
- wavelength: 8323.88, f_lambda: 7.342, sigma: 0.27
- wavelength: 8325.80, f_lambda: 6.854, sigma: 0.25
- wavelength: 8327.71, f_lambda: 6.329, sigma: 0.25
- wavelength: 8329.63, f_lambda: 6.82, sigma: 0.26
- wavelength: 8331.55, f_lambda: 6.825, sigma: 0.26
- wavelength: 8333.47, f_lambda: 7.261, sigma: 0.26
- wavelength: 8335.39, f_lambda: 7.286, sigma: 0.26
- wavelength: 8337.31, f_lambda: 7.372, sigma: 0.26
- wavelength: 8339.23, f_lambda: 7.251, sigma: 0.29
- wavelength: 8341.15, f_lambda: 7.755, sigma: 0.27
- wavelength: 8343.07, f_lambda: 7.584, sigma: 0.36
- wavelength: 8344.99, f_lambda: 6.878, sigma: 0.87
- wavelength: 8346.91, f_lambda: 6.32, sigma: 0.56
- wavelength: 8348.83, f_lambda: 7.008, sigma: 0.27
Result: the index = -0.04 angstrom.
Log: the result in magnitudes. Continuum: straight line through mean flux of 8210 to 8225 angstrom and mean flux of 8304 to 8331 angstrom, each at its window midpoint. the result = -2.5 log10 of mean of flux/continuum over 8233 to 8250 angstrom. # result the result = -0.040 mag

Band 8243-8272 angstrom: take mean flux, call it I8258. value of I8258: 7.35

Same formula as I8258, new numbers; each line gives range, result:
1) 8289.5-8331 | 7.15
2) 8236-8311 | 7.3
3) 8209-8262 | 7.17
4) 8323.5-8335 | 6.9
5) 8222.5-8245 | 7.23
